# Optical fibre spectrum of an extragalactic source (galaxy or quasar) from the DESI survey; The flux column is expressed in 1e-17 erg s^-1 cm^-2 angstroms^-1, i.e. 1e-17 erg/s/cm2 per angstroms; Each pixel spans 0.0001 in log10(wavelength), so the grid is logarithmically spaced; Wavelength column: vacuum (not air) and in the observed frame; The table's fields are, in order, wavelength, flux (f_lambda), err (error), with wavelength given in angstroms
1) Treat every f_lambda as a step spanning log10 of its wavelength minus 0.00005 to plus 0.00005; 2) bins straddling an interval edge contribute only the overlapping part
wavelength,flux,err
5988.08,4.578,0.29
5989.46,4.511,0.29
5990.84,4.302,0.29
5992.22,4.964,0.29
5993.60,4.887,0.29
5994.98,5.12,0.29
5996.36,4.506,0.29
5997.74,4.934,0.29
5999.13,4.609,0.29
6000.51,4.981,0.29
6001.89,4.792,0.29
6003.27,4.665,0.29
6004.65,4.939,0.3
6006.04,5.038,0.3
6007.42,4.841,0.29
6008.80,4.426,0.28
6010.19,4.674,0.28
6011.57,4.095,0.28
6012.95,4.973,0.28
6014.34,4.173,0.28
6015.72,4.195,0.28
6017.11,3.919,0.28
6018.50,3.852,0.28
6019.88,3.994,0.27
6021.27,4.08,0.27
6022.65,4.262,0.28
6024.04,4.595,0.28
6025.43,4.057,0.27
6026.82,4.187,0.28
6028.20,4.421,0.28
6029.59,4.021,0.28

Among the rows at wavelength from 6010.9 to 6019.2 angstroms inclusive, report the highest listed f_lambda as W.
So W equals 4.973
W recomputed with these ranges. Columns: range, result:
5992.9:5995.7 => 5.12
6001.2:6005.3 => 4.939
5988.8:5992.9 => 4.964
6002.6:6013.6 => 5.038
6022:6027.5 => 4.595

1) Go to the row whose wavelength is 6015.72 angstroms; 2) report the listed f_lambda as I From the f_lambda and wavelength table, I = 4.195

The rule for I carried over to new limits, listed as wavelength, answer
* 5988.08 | 4.578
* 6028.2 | 4.421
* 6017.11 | 3.919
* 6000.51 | 4.981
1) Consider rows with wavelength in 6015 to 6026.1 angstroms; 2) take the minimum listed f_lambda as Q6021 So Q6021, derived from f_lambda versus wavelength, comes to 3.852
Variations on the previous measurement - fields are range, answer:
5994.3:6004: 4.506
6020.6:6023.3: 4.08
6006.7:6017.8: 3.919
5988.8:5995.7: 4.302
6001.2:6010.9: 4.426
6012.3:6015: 4.173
